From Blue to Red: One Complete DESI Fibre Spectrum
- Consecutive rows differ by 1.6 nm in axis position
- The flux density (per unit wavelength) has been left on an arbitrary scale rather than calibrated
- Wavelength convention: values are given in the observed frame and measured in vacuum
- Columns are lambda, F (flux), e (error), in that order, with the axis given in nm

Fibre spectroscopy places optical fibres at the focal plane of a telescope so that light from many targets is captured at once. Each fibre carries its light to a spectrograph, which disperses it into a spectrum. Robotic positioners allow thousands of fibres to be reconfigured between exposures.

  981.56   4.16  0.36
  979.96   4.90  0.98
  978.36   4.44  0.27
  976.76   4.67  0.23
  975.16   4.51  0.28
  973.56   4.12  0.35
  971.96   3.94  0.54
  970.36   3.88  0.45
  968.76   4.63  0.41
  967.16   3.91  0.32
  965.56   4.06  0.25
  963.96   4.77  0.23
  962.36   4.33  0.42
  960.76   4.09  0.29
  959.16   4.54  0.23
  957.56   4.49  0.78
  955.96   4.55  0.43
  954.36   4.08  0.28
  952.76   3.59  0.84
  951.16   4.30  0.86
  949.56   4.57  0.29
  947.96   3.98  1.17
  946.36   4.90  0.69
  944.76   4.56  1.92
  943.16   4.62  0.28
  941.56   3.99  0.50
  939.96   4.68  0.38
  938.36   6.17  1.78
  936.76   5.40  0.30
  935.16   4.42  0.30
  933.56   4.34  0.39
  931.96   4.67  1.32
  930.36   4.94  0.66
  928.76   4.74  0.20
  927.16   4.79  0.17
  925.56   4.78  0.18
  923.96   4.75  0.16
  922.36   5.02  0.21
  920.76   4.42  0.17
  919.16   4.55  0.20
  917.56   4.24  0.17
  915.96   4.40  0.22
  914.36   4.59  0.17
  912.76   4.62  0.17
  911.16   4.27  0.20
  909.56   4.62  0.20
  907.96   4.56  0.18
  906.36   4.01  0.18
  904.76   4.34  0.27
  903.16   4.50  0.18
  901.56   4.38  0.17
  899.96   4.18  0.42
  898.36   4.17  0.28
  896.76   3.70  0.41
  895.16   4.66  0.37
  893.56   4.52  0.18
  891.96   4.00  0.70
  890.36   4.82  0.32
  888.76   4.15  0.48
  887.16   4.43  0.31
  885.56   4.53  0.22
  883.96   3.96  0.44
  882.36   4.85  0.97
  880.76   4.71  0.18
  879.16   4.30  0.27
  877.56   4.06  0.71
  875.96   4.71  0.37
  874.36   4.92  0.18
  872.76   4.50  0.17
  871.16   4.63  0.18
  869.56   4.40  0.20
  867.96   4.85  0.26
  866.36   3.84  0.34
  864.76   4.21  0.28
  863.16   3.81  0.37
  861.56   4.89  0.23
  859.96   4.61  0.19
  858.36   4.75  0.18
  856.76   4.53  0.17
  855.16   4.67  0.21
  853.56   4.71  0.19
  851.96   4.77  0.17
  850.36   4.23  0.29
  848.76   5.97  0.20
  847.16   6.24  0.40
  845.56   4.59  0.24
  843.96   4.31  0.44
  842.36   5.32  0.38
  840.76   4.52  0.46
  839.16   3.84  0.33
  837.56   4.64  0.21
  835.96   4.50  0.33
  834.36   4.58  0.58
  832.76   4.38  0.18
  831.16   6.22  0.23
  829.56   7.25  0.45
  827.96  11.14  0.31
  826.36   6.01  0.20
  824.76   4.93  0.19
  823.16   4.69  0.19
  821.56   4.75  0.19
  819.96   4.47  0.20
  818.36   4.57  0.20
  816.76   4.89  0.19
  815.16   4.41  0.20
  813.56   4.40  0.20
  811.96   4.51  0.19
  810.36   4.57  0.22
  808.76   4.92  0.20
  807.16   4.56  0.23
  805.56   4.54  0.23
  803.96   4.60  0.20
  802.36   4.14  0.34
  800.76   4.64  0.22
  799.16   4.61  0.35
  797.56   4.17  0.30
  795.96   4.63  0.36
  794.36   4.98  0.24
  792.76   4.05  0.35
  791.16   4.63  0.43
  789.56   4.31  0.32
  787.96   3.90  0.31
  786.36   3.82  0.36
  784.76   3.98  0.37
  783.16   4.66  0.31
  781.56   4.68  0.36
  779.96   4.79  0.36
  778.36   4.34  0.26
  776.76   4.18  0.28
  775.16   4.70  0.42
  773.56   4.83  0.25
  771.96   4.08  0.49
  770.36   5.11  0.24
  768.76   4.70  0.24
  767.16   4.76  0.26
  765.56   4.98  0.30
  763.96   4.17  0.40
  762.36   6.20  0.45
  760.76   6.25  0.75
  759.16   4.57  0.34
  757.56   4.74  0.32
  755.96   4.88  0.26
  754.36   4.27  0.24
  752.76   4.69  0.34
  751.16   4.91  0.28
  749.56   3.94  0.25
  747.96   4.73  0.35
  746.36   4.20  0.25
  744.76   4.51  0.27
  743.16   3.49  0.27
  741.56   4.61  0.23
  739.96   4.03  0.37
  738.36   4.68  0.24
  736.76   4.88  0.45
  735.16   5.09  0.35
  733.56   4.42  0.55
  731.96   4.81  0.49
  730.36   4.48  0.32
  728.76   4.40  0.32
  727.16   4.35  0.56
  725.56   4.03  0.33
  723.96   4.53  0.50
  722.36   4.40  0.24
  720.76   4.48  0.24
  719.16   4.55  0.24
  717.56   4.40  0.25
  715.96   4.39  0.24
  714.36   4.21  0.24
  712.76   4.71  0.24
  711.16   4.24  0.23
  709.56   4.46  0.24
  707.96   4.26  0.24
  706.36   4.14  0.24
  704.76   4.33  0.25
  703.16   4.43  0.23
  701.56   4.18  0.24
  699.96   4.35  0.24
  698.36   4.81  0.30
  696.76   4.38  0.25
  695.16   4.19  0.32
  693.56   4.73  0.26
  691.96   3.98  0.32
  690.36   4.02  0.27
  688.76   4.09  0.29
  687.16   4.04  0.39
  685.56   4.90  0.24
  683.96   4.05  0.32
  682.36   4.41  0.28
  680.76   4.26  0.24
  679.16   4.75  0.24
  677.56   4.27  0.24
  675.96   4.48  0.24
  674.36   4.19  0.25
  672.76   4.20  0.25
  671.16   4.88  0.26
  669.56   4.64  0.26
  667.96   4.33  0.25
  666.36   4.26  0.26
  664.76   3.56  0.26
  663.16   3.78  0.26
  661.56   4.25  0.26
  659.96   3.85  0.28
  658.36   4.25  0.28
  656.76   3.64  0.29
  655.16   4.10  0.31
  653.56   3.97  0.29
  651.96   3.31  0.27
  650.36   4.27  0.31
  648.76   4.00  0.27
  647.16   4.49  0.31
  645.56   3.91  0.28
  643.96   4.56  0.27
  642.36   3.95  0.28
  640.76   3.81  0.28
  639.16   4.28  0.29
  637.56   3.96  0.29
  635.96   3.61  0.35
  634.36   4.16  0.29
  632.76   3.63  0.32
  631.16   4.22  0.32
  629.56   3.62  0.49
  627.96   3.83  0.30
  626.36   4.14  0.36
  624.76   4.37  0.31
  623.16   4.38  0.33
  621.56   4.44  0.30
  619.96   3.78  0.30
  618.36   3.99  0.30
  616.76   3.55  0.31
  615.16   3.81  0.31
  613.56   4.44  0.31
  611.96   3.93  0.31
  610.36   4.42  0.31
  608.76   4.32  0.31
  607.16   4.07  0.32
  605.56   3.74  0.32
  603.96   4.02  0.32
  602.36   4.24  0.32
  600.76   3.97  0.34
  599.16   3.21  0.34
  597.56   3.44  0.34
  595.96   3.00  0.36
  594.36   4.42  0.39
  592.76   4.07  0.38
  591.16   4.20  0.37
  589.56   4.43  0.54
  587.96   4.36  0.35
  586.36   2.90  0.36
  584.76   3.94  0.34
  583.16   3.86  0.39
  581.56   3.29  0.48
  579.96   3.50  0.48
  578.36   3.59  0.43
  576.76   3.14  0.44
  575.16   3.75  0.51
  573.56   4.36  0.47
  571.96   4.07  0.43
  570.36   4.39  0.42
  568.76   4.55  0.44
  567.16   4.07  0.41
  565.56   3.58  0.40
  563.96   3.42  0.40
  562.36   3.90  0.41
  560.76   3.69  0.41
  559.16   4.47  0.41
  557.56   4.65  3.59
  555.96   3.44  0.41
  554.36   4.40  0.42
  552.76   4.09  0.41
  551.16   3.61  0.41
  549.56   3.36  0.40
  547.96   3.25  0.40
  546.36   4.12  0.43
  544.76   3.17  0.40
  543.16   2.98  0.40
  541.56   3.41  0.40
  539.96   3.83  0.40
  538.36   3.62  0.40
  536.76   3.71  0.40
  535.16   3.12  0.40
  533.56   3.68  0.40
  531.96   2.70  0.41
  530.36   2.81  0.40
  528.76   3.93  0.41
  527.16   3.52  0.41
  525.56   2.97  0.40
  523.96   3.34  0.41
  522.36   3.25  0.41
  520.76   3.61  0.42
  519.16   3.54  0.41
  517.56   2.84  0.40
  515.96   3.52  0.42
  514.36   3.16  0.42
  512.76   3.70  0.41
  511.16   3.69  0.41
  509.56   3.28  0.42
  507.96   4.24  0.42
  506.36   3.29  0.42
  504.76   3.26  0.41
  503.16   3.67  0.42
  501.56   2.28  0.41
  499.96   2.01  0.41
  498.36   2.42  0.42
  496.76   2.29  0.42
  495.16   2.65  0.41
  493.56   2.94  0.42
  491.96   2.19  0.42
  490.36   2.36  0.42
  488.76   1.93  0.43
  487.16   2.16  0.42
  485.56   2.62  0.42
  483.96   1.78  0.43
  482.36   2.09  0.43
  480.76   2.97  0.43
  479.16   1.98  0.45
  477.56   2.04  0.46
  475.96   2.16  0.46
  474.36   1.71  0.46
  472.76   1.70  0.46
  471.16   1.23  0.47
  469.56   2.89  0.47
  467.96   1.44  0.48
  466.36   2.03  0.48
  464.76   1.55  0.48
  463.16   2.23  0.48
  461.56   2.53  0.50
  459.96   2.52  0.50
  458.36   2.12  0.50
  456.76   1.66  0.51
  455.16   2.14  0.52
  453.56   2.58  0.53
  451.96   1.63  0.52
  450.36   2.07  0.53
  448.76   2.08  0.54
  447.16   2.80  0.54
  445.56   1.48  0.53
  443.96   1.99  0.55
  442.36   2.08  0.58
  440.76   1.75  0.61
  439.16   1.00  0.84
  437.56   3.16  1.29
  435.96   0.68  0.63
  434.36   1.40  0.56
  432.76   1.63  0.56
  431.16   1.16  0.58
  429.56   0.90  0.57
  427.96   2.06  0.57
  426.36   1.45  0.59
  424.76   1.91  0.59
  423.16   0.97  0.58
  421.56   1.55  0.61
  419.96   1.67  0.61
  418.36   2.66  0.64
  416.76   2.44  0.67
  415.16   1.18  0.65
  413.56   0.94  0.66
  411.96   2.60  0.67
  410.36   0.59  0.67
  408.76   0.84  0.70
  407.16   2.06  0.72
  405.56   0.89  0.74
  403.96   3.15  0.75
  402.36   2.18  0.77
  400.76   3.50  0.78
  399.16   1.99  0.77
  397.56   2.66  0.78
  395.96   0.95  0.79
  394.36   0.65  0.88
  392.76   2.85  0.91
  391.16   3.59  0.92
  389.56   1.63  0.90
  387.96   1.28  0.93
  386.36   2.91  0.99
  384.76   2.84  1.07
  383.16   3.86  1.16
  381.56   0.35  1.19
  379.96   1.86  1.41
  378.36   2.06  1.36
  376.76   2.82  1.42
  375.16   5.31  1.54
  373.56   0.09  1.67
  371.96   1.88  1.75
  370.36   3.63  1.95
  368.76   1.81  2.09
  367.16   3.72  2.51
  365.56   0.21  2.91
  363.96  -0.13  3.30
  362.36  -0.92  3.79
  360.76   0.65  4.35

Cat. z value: 0.261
